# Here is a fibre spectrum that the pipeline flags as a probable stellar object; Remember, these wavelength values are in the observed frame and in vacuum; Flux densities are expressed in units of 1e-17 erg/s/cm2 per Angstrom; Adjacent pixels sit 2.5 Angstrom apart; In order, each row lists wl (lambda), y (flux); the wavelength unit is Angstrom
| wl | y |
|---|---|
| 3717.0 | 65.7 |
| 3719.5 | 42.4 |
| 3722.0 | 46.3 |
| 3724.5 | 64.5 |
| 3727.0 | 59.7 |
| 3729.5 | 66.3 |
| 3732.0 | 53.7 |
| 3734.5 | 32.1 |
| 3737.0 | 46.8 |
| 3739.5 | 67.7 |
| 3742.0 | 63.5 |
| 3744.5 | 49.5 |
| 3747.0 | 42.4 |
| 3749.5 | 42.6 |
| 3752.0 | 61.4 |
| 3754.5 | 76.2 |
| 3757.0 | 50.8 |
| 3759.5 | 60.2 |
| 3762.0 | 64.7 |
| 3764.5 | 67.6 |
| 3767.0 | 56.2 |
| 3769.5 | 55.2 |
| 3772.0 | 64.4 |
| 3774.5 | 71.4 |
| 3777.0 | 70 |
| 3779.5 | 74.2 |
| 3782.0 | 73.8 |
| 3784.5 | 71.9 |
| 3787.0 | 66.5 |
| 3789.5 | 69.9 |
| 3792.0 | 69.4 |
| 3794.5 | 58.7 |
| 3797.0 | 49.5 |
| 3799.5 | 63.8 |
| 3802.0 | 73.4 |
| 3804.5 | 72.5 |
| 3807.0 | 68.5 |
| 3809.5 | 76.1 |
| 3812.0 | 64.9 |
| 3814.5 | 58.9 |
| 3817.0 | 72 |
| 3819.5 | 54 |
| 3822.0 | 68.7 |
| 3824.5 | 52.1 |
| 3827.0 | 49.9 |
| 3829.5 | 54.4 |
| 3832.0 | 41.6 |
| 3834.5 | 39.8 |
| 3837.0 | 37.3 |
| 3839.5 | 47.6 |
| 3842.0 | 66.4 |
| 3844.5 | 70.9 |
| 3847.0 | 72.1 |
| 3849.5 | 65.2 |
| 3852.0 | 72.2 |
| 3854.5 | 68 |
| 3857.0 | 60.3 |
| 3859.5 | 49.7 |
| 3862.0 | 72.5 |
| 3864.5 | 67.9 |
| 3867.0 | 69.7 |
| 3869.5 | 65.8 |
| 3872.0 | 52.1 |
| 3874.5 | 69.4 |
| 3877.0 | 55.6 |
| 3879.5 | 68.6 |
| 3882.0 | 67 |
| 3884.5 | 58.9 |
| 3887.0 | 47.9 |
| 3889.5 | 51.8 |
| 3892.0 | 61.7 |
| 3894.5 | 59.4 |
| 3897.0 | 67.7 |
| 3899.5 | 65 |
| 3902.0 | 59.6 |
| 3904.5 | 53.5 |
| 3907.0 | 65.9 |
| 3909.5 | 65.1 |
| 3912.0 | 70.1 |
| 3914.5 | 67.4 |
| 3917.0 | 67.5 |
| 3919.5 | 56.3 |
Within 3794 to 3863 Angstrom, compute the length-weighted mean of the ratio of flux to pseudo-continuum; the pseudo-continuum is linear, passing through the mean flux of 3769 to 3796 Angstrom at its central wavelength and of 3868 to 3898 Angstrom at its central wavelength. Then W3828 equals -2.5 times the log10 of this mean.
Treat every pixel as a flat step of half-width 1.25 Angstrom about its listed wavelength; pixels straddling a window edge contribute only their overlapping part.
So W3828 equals 0.066 mag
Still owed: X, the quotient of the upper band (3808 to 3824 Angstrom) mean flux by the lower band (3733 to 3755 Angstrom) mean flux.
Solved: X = 1.23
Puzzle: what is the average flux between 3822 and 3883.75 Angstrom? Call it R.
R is 60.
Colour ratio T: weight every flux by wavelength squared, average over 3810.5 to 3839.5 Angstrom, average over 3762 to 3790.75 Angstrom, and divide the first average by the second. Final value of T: 0.8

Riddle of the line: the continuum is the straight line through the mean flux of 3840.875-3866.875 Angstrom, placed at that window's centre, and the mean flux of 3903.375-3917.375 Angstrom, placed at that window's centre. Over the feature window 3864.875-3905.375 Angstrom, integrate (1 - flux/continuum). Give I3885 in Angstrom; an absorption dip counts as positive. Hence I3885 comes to 2.8 Angstrom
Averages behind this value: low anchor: 66.7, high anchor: 64.9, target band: 61.1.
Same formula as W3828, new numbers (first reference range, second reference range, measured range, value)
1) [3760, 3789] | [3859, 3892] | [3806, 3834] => 0.09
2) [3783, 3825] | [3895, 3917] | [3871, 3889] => 0.09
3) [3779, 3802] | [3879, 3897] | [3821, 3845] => 0.21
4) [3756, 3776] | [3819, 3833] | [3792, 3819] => -0.17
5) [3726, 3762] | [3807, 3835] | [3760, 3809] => -0.17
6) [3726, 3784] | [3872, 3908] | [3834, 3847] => 0.10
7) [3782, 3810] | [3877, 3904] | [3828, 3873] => 0.06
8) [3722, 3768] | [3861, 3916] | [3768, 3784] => -0.17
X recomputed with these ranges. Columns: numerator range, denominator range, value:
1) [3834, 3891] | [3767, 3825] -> 0.92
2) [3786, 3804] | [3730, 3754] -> 1.24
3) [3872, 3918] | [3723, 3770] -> 1.09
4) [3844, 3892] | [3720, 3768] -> 1.13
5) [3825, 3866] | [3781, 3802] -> 0.89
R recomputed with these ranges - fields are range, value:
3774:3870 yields 63.3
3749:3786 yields 64.5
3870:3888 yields 60.3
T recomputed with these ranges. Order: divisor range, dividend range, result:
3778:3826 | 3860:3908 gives 0.98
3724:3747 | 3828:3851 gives 1.06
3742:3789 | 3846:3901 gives 1.07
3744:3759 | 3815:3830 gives 1.12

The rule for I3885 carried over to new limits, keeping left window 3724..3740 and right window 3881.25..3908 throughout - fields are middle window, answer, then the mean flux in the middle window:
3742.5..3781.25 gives -3.4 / 60.7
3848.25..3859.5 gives -1.2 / 64.6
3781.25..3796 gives -3.0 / 67.9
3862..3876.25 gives -1.5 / 65.3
